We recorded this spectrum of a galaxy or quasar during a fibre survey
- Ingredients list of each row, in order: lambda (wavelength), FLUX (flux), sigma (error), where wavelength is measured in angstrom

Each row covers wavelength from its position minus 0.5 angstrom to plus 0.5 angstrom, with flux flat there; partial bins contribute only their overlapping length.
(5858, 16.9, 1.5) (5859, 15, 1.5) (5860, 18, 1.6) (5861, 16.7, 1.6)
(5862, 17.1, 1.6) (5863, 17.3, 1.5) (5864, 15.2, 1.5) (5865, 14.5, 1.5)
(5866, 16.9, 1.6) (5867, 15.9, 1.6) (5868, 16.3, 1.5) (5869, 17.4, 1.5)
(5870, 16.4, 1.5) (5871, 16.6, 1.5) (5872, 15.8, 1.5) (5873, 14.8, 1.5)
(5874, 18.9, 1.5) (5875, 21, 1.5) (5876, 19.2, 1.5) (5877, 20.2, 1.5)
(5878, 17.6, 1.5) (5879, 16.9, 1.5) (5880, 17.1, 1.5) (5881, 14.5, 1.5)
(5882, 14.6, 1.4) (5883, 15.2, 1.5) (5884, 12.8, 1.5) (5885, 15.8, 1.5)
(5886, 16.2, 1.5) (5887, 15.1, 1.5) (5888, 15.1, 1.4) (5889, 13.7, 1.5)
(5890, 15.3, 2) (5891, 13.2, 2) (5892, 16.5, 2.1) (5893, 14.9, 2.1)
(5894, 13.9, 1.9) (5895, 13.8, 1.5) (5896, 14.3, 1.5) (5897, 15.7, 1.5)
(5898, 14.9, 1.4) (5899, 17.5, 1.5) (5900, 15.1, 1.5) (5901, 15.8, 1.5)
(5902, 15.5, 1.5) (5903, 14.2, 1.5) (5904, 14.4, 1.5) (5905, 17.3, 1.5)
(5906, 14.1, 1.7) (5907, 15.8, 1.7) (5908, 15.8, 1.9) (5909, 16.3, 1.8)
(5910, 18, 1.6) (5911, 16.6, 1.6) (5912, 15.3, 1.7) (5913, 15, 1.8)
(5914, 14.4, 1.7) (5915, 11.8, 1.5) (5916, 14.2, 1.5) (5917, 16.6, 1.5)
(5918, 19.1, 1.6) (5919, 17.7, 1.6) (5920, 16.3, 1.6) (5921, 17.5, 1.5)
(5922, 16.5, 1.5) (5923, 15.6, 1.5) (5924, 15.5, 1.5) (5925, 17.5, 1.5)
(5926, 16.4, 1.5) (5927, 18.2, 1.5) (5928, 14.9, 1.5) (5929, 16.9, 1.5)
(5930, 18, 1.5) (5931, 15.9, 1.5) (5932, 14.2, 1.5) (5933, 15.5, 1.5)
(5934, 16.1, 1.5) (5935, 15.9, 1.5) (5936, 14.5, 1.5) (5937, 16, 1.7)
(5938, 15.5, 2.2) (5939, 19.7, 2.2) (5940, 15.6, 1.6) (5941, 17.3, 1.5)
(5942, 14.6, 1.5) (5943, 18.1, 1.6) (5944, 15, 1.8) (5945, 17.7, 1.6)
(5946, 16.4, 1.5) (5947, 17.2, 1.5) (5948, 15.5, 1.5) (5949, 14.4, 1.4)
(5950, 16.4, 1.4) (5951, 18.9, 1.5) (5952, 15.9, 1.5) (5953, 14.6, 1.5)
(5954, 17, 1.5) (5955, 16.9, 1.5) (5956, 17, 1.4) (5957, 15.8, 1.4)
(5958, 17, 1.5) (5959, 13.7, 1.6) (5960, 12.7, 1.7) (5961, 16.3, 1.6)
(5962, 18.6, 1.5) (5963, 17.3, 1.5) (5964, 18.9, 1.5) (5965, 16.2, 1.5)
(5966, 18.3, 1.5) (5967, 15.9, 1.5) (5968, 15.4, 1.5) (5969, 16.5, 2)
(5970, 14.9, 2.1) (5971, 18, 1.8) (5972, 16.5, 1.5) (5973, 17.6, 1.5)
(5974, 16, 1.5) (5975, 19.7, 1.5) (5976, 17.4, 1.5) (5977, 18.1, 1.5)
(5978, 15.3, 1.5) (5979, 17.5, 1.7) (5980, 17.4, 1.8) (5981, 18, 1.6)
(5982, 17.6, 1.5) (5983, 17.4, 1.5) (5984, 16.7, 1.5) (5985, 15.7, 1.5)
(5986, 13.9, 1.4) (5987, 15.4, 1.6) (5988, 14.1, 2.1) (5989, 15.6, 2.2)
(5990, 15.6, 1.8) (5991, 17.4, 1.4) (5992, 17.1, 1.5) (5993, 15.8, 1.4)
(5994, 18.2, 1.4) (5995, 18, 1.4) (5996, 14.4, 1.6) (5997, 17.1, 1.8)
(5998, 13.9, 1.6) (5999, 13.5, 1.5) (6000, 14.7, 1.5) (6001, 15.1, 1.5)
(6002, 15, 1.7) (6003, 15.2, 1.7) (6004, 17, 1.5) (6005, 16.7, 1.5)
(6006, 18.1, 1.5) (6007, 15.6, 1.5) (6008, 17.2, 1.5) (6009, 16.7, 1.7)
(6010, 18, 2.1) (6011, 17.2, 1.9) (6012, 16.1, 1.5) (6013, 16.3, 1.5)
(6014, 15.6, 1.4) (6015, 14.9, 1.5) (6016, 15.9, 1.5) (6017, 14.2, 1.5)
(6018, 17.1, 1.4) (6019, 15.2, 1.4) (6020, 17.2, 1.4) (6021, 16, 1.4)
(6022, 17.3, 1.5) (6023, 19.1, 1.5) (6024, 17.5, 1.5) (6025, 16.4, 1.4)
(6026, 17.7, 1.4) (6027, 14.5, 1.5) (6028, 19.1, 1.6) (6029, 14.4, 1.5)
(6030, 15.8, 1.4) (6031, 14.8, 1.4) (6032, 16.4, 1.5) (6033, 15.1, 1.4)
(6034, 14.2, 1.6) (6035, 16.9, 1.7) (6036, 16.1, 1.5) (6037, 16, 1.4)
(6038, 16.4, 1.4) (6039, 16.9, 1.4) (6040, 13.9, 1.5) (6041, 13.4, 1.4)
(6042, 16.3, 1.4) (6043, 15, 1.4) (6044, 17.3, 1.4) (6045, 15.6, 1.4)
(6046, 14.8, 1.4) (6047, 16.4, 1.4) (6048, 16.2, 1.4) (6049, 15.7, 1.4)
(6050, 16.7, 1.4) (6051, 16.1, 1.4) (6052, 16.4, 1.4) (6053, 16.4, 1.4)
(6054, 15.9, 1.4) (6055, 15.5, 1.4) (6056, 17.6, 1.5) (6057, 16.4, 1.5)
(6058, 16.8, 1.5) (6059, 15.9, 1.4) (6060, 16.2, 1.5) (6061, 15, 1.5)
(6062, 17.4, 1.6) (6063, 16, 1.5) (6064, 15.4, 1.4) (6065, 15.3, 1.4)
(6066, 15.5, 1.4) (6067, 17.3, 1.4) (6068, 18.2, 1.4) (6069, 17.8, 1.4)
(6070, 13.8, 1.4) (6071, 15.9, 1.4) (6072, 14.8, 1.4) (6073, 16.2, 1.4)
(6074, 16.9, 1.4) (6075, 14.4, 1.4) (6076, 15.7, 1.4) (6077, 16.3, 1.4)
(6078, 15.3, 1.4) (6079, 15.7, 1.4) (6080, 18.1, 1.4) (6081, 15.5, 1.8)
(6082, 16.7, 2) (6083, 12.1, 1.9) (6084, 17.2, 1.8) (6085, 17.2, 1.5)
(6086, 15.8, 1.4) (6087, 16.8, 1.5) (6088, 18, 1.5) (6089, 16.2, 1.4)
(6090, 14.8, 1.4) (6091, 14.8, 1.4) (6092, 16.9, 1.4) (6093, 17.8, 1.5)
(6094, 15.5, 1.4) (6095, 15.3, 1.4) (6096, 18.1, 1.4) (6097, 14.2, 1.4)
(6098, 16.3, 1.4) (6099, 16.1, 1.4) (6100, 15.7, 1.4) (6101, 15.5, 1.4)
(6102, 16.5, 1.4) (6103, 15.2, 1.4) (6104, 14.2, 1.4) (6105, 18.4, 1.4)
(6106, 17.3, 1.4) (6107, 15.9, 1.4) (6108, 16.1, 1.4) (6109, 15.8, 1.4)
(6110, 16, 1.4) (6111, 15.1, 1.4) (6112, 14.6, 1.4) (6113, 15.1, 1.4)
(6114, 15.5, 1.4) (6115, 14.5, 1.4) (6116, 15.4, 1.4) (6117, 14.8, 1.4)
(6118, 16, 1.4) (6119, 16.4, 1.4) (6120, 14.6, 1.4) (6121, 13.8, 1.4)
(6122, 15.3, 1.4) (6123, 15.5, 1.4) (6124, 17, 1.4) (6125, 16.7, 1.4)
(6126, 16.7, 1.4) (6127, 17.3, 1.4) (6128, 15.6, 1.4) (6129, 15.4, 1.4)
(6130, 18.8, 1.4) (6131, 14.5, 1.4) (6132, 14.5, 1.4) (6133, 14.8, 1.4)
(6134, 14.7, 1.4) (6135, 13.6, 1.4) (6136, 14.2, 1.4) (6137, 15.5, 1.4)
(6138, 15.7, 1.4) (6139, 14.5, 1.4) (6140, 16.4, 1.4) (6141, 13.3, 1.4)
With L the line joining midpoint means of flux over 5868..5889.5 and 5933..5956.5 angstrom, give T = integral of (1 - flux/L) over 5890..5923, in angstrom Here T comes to 1.7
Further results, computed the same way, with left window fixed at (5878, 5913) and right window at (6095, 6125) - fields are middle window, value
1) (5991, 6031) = -1.9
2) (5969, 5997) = -2.1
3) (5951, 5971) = -1.2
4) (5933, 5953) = -1.1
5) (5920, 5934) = -0.9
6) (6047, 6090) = -1.4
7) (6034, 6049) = -0.1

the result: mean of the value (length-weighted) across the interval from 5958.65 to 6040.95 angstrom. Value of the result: 16.3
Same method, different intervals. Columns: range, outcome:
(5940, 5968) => 16.4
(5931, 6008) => 16.3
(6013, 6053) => 16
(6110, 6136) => 15.4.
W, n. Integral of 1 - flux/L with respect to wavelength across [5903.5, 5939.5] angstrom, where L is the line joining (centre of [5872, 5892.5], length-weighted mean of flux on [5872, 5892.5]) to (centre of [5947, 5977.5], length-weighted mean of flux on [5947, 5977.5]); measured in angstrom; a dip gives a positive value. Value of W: 0.7 angstrom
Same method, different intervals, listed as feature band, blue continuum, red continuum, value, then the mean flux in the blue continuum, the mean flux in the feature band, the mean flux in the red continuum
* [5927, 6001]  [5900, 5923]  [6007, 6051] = -1.84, 15.8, 16.3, 16.1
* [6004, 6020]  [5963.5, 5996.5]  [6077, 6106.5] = 0.15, 16.7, 16.4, 16.1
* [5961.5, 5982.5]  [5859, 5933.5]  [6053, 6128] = -1.58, 16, 17.2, 16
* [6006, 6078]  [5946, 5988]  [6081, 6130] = 0.30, 16.5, 16.1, 15.9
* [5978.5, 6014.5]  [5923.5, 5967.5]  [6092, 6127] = -0.11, 16.4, 16.2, 15.8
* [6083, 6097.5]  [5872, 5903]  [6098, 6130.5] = -0.31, 15.8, 16.2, 15.8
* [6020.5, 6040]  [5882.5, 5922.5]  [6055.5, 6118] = -0.58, 15.4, 16.3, 16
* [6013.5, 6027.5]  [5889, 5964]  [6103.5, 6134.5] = -0.45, 15.9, 16.3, 15.7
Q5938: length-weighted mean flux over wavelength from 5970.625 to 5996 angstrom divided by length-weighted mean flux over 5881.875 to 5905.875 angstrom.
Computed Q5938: 1.11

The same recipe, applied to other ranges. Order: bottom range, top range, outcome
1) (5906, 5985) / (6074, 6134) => 0.97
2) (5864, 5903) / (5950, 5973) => 1.04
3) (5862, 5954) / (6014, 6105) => 1.00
